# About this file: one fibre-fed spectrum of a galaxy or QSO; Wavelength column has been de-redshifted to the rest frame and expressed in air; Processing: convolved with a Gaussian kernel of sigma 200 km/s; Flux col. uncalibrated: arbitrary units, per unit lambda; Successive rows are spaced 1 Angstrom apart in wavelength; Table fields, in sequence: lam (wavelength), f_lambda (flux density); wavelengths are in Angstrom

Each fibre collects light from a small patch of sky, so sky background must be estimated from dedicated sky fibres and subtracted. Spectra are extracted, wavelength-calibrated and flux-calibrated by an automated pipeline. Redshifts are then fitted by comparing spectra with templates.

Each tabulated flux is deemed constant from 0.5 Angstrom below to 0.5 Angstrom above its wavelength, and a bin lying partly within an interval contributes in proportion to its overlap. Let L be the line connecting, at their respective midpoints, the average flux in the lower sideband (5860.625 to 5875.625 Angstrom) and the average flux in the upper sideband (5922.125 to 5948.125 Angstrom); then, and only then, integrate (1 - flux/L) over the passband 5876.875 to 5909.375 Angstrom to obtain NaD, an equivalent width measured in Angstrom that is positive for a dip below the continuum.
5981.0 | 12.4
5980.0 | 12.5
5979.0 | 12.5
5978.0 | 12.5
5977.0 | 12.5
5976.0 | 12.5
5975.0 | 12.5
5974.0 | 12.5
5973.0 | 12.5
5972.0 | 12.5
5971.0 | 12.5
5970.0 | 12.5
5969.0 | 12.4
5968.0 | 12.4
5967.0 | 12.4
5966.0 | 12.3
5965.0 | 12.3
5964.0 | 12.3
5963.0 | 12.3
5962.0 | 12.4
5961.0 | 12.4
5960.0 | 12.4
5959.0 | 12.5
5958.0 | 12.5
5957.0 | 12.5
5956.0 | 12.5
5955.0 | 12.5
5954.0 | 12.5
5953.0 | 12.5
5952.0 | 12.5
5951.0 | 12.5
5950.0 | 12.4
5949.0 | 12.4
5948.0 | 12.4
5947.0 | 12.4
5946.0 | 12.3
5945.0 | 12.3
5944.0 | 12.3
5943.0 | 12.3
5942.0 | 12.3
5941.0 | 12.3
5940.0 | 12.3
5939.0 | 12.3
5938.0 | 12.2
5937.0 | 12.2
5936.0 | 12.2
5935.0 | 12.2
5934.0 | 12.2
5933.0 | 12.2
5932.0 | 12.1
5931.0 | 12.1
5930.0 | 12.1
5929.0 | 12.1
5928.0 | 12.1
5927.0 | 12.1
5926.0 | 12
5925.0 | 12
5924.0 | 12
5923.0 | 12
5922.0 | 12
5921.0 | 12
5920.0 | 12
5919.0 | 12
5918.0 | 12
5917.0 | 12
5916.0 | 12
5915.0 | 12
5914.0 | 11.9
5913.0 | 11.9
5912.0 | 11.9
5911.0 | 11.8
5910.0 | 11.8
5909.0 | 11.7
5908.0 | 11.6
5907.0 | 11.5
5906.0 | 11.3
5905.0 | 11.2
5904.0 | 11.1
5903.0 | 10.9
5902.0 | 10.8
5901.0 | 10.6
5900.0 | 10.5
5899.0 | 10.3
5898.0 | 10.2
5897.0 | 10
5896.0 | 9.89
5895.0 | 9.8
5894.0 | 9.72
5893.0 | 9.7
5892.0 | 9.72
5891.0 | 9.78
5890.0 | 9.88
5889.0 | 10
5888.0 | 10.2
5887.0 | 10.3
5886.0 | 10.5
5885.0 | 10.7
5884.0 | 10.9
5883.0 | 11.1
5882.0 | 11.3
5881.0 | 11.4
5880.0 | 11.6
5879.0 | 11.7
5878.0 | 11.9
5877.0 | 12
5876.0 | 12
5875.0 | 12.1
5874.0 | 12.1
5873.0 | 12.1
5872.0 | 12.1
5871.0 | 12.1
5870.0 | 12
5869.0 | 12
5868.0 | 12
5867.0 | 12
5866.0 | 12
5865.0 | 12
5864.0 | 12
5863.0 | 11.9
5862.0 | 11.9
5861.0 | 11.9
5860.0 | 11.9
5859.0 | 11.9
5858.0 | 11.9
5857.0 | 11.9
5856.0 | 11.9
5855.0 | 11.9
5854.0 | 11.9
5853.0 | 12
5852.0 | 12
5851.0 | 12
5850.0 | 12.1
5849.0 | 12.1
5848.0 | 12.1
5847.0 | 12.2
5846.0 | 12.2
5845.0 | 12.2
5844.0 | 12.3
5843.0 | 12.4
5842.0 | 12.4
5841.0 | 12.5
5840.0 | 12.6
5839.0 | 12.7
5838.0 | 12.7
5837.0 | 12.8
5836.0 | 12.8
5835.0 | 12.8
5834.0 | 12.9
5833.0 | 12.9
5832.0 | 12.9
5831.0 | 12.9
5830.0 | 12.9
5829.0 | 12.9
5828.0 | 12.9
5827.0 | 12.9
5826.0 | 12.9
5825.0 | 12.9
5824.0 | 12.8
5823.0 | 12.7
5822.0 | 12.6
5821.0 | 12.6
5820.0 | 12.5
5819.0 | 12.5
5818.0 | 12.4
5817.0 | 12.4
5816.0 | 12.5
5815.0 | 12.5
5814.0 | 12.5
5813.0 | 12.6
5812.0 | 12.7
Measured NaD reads 3.70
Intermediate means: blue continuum 12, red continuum 12.2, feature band 10.7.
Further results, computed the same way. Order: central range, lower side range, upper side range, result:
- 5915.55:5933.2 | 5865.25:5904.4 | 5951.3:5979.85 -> -0.5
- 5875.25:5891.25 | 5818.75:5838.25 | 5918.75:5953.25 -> 1.9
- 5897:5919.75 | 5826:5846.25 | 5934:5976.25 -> 2.0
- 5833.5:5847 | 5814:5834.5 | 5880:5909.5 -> -0.3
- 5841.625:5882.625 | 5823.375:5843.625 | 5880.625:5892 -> -1.6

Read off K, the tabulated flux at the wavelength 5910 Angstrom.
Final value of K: 11.8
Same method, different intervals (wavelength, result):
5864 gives 12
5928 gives 12.1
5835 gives 12.8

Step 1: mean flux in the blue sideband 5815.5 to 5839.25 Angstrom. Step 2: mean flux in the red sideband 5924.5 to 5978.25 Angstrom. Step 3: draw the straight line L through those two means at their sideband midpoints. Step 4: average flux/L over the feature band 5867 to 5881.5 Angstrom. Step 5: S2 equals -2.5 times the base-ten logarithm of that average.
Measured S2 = 0.06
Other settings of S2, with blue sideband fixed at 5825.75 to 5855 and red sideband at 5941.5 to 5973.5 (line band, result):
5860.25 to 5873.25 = 0.04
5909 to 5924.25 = 0.04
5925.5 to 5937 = 0.03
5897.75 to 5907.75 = 0.15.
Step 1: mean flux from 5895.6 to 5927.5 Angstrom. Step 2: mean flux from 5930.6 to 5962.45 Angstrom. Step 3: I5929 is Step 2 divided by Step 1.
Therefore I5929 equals 1.08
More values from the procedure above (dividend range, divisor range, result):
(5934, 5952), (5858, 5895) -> 1.09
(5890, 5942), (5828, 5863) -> 0.93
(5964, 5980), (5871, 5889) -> 1.09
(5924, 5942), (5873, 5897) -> 1.13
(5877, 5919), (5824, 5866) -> 0.89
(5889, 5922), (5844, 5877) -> 0.92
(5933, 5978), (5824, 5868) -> 1.00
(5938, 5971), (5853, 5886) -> 1.05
